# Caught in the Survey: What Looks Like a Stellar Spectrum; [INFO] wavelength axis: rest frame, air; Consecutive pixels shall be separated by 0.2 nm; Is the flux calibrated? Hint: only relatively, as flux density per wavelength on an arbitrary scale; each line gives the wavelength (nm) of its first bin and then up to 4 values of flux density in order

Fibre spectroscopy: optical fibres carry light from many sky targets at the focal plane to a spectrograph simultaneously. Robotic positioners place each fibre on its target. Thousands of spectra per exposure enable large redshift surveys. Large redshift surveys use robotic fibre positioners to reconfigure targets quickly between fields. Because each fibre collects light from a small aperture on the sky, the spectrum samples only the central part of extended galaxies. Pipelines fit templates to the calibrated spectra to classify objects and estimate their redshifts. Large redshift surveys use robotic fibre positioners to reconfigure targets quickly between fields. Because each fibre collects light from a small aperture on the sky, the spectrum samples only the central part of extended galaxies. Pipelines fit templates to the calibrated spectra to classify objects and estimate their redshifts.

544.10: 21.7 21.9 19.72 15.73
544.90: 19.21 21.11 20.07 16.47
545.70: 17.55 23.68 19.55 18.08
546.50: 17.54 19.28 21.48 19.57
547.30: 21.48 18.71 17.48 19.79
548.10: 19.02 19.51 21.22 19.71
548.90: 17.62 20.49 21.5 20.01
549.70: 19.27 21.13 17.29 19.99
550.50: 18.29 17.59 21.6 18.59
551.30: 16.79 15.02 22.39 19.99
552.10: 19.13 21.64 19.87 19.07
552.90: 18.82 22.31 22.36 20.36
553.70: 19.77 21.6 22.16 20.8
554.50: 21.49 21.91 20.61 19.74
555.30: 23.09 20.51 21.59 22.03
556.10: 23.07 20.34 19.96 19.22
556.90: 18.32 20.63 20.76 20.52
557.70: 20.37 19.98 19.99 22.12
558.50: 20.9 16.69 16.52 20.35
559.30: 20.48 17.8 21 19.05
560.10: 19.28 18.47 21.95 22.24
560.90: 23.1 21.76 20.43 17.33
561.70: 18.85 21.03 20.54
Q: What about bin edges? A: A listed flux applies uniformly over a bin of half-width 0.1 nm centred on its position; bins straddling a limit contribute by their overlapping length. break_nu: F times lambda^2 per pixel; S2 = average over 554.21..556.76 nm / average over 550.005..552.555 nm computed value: 1.1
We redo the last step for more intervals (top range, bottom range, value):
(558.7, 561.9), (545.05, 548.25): 1.07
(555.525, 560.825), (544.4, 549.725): 1.08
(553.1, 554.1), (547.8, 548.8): 1.09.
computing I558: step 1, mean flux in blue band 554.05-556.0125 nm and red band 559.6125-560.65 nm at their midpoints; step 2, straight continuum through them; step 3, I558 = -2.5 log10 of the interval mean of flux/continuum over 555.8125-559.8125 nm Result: 0.03 mag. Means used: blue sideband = 21.4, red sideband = 20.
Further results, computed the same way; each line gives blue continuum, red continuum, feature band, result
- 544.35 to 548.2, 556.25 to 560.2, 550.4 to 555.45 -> -0.04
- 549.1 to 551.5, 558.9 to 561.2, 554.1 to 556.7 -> -0.08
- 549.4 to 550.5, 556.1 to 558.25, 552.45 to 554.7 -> -0.06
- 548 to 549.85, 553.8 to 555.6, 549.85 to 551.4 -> 0.08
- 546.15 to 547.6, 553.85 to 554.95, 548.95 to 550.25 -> 0.02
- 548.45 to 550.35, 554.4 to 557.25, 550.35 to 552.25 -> 0.07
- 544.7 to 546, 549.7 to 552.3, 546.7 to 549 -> -0.02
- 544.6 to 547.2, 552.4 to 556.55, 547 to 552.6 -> 0.03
